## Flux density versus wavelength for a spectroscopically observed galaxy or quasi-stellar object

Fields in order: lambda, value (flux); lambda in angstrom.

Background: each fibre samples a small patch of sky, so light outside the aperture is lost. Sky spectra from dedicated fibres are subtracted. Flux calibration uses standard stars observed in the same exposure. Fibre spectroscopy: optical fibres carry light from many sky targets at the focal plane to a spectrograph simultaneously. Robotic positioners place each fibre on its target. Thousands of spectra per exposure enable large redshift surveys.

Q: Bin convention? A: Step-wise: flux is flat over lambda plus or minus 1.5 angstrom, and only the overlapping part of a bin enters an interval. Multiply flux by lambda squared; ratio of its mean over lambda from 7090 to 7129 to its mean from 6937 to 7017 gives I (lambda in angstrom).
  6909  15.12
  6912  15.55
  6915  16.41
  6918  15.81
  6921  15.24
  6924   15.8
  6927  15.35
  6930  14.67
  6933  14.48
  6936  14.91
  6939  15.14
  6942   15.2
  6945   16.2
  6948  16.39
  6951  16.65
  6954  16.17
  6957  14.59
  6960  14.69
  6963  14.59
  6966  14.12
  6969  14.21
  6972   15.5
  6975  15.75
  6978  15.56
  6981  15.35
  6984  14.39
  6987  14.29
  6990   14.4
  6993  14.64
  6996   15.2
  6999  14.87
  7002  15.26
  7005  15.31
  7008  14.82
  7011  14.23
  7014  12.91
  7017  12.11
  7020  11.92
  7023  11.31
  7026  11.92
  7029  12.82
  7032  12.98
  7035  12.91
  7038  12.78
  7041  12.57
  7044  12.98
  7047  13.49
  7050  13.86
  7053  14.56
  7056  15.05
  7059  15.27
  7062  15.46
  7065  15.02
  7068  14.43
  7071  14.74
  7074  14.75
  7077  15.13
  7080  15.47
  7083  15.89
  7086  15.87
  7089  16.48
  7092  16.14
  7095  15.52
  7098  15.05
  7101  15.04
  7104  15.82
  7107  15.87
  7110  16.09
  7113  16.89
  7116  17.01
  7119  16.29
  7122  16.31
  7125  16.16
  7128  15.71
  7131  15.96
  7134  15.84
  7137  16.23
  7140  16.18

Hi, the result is 1.11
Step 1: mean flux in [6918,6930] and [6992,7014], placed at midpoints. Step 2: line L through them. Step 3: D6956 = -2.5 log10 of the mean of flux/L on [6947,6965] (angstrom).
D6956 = -0.02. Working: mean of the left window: 15.4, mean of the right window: 14.8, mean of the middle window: 15.5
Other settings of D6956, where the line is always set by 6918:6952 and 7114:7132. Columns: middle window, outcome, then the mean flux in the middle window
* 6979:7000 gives 0.067 mag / 14.8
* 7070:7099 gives 0.040 mag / 15.5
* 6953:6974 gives 0.054 mag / 14.8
